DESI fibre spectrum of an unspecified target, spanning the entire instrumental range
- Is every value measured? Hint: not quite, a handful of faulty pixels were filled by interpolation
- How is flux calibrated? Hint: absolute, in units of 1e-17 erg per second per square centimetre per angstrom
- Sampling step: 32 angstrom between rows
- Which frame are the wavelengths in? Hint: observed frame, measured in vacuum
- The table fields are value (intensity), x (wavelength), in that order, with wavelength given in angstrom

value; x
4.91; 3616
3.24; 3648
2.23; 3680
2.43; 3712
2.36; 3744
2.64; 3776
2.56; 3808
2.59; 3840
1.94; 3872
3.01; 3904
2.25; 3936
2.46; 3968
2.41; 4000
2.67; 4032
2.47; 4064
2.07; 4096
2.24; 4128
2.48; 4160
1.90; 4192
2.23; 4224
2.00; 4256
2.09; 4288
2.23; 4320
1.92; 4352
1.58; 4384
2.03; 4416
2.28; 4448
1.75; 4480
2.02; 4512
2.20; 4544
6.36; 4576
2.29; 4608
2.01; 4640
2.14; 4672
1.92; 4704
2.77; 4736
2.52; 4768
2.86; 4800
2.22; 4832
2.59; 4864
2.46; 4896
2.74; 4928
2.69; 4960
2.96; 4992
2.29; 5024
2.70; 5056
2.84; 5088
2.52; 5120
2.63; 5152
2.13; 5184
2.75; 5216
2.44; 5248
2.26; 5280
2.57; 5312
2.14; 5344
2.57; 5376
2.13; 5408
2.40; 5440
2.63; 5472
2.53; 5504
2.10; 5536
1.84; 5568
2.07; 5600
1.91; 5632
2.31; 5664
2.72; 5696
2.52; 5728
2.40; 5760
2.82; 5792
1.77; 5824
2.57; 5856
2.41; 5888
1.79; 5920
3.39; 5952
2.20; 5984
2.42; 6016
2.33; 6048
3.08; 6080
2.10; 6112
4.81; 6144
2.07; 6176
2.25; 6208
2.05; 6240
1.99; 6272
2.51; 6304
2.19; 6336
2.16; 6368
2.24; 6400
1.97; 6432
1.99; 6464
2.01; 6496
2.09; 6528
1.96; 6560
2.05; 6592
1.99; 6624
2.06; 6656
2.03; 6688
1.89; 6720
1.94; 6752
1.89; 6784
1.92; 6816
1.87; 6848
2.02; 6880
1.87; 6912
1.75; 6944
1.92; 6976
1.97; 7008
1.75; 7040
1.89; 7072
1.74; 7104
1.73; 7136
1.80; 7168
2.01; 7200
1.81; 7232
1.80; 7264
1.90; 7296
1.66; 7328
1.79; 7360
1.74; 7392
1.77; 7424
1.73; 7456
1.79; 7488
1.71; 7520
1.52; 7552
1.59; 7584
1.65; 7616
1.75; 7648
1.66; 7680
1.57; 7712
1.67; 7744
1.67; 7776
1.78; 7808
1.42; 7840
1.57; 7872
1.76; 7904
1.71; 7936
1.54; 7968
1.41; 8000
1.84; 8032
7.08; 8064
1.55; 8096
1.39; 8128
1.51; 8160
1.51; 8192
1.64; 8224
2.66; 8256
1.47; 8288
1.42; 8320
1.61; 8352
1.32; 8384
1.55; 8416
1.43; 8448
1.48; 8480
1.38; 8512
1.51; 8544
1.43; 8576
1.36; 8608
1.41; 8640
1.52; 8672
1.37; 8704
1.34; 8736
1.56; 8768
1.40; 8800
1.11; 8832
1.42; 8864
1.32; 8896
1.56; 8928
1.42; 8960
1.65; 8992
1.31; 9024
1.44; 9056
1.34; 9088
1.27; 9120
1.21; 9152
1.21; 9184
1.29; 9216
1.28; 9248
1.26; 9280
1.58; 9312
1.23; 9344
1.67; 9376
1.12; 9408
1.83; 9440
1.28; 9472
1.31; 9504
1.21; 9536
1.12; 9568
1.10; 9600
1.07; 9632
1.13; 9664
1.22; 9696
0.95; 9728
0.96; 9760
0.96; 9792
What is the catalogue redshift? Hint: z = 0.23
